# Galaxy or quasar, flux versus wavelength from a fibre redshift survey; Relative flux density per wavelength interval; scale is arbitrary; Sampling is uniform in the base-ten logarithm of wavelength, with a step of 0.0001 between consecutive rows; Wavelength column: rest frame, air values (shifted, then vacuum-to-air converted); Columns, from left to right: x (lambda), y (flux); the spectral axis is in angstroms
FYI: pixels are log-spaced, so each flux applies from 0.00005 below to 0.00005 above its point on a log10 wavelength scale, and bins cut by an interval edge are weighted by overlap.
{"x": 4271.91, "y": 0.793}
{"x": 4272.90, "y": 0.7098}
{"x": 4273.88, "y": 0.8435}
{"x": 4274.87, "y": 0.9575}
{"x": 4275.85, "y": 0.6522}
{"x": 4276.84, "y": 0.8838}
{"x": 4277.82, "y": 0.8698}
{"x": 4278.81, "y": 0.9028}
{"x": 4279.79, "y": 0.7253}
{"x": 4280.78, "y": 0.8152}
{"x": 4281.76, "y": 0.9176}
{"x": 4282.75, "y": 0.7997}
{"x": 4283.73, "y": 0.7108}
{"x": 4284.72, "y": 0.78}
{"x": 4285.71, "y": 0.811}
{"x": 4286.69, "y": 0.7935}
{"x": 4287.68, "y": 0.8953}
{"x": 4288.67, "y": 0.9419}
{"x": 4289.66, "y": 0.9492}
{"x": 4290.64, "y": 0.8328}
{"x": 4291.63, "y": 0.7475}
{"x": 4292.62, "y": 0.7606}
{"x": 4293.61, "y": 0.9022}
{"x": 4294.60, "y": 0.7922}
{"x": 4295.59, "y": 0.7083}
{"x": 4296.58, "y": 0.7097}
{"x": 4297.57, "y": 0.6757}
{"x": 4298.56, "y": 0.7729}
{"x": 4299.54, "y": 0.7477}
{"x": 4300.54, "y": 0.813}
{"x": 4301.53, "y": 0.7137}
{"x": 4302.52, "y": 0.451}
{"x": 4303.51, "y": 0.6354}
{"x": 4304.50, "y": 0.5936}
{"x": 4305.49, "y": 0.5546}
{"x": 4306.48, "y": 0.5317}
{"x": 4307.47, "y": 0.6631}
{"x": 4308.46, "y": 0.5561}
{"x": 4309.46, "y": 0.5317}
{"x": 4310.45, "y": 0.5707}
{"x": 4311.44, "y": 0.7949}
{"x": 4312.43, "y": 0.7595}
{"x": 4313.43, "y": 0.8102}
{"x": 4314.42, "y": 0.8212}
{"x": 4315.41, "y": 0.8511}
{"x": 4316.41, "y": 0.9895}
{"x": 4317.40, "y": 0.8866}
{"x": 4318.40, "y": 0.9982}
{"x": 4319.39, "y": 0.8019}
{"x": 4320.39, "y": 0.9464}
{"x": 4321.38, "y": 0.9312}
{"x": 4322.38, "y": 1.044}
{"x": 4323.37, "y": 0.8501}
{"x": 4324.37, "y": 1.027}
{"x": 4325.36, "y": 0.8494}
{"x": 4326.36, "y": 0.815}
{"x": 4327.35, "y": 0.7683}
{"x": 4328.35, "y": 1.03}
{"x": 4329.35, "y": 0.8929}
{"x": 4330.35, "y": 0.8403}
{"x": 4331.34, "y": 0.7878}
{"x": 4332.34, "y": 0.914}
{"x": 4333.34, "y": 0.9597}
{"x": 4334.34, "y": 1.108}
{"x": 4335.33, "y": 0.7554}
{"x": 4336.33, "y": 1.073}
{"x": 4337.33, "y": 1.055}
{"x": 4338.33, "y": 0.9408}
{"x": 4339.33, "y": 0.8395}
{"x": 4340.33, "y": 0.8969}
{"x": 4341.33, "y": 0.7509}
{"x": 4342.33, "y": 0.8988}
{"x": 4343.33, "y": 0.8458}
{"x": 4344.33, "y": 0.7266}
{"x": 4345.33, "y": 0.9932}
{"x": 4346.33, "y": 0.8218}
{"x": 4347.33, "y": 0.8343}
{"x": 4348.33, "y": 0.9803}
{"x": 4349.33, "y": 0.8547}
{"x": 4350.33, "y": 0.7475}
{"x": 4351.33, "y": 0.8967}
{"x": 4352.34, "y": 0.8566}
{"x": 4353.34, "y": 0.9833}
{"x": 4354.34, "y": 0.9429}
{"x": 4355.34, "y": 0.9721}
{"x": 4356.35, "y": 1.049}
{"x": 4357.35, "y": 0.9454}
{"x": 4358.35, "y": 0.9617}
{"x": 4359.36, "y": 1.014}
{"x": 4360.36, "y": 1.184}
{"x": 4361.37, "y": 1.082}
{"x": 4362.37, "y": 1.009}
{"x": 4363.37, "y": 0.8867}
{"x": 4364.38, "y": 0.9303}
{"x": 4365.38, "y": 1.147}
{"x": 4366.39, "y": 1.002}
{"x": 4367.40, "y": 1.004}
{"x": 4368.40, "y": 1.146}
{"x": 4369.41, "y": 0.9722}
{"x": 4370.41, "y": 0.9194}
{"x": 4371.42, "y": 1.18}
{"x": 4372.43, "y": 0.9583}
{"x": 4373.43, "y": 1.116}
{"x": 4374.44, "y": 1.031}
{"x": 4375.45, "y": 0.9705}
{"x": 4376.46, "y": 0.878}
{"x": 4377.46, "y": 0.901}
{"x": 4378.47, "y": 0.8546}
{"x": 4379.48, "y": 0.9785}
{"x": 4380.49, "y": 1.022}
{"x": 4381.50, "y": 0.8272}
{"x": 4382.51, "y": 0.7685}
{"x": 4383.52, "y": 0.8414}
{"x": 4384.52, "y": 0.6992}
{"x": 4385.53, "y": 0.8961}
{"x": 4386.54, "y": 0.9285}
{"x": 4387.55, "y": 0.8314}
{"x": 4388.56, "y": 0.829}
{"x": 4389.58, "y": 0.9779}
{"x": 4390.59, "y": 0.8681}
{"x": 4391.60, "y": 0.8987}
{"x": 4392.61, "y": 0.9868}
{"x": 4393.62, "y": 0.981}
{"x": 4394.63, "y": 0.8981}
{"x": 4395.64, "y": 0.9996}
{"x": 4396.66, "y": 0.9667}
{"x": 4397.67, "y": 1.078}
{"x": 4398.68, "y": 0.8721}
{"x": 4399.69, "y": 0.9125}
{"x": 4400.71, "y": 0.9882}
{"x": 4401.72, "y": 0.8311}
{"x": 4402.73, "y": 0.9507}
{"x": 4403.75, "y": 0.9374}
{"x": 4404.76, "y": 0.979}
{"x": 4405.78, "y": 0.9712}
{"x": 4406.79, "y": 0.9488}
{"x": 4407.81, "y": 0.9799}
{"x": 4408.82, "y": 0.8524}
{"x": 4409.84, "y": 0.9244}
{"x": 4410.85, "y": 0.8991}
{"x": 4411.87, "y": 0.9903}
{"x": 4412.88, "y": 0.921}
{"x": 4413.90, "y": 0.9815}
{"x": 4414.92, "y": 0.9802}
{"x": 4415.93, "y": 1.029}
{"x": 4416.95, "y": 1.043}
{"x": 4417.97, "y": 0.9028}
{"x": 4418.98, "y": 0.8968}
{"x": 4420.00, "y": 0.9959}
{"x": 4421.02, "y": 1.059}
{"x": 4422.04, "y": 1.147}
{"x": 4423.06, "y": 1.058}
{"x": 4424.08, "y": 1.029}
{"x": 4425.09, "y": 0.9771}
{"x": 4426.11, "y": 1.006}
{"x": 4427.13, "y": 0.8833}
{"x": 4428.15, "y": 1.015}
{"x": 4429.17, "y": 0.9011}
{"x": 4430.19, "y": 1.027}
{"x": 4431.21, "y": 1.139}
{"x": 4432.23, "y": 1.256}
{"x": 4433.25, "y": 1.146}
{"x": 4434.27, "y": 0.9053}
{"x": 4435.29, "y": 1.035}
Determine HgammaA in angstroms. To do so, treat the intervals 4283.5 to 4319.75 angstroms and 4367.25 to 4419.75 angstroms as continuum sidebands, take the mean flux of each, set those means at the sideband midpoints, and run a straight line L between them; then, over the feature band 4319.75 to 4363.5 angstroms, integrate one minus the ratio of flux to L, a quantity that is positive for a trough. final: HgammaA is -4.5 angstroms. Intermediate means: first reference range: 0.753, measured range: 0.922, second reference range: 0.942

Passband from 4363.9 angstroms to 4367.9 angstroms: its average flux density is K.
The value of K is 1.02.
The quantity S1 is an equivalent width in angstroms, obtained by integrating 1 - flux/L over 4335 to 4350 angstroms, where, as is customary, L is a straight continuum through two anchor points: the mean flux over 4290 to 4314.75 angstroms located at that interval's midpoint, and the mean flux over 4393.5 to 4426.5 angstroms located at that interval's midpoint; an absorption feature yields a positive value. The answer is -1.6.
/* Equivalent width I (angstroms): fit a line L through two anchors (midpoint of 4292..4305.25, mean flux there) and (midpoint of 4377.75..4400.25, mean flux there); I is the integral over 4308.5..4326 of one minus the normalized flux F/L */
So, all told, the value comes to -2.1 angstroms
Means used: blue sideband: 0.711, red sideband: 0.905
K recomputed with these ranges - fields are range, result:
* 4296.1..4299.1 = 0.722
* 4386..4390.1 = 0.89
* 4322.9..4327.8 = 0.864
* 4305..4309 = 0.576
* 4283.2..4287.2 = 0.775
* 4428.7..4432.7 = 1.08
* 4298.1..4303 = 0.7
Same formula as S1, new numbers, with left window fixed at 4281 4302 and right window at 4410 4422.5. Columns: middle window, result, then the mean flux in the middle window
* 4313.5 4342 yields -1.8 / 0.906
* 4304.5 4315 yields 2.1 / 0.658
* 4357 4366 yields -1.2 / 1.02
